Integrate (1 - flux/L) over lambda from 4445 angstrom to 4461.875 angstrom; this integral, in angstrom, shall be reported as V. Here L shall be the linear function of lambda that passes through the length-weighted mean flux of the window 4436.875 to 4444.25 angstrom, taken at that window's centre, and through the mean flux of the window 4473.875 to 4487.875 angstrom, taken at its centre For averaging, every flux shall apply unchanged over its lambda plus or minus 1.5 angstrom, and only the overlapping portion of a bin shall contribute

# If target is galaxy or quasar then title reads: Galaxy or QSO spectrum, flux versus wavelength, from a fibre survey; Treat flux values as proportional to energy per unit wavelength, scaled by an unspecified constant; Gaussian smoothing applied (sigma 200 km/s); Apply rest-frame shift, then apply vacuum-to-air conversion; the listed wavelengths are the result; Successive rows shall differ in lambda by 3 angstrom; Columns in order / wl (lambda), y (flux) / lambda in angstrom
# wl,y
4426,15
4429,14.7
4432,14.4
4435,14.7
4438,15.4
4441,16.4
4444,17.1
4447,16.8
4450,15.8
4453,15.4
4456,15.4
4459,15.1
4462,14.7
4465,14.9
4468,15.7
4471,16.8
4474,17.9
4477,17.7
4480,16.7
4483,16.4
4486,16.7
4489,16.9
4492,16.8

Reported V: 0.8 angstrom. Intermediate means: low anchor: 16.2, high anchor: 17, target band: 15.7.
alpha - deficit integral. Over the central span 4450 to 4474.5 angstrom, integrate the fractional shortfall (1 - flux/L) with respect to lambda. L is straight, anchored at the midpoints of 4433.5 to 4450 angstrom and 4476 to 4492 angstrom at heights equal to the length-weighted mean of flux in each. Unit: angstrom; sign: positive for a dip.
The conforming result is 1.2 angstrom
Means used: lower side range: 16.1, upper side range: 16.8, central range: 15.7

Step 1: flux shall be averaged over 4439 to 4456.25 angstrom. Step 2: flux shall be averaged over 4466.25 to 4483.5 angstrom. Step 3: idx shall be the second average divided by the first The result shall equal 1.04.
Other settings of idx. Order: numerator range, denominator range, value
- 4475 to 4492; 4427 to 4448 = 1.08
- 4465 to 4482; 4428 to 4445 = 1.09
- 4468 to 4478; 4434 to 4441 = 1.12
